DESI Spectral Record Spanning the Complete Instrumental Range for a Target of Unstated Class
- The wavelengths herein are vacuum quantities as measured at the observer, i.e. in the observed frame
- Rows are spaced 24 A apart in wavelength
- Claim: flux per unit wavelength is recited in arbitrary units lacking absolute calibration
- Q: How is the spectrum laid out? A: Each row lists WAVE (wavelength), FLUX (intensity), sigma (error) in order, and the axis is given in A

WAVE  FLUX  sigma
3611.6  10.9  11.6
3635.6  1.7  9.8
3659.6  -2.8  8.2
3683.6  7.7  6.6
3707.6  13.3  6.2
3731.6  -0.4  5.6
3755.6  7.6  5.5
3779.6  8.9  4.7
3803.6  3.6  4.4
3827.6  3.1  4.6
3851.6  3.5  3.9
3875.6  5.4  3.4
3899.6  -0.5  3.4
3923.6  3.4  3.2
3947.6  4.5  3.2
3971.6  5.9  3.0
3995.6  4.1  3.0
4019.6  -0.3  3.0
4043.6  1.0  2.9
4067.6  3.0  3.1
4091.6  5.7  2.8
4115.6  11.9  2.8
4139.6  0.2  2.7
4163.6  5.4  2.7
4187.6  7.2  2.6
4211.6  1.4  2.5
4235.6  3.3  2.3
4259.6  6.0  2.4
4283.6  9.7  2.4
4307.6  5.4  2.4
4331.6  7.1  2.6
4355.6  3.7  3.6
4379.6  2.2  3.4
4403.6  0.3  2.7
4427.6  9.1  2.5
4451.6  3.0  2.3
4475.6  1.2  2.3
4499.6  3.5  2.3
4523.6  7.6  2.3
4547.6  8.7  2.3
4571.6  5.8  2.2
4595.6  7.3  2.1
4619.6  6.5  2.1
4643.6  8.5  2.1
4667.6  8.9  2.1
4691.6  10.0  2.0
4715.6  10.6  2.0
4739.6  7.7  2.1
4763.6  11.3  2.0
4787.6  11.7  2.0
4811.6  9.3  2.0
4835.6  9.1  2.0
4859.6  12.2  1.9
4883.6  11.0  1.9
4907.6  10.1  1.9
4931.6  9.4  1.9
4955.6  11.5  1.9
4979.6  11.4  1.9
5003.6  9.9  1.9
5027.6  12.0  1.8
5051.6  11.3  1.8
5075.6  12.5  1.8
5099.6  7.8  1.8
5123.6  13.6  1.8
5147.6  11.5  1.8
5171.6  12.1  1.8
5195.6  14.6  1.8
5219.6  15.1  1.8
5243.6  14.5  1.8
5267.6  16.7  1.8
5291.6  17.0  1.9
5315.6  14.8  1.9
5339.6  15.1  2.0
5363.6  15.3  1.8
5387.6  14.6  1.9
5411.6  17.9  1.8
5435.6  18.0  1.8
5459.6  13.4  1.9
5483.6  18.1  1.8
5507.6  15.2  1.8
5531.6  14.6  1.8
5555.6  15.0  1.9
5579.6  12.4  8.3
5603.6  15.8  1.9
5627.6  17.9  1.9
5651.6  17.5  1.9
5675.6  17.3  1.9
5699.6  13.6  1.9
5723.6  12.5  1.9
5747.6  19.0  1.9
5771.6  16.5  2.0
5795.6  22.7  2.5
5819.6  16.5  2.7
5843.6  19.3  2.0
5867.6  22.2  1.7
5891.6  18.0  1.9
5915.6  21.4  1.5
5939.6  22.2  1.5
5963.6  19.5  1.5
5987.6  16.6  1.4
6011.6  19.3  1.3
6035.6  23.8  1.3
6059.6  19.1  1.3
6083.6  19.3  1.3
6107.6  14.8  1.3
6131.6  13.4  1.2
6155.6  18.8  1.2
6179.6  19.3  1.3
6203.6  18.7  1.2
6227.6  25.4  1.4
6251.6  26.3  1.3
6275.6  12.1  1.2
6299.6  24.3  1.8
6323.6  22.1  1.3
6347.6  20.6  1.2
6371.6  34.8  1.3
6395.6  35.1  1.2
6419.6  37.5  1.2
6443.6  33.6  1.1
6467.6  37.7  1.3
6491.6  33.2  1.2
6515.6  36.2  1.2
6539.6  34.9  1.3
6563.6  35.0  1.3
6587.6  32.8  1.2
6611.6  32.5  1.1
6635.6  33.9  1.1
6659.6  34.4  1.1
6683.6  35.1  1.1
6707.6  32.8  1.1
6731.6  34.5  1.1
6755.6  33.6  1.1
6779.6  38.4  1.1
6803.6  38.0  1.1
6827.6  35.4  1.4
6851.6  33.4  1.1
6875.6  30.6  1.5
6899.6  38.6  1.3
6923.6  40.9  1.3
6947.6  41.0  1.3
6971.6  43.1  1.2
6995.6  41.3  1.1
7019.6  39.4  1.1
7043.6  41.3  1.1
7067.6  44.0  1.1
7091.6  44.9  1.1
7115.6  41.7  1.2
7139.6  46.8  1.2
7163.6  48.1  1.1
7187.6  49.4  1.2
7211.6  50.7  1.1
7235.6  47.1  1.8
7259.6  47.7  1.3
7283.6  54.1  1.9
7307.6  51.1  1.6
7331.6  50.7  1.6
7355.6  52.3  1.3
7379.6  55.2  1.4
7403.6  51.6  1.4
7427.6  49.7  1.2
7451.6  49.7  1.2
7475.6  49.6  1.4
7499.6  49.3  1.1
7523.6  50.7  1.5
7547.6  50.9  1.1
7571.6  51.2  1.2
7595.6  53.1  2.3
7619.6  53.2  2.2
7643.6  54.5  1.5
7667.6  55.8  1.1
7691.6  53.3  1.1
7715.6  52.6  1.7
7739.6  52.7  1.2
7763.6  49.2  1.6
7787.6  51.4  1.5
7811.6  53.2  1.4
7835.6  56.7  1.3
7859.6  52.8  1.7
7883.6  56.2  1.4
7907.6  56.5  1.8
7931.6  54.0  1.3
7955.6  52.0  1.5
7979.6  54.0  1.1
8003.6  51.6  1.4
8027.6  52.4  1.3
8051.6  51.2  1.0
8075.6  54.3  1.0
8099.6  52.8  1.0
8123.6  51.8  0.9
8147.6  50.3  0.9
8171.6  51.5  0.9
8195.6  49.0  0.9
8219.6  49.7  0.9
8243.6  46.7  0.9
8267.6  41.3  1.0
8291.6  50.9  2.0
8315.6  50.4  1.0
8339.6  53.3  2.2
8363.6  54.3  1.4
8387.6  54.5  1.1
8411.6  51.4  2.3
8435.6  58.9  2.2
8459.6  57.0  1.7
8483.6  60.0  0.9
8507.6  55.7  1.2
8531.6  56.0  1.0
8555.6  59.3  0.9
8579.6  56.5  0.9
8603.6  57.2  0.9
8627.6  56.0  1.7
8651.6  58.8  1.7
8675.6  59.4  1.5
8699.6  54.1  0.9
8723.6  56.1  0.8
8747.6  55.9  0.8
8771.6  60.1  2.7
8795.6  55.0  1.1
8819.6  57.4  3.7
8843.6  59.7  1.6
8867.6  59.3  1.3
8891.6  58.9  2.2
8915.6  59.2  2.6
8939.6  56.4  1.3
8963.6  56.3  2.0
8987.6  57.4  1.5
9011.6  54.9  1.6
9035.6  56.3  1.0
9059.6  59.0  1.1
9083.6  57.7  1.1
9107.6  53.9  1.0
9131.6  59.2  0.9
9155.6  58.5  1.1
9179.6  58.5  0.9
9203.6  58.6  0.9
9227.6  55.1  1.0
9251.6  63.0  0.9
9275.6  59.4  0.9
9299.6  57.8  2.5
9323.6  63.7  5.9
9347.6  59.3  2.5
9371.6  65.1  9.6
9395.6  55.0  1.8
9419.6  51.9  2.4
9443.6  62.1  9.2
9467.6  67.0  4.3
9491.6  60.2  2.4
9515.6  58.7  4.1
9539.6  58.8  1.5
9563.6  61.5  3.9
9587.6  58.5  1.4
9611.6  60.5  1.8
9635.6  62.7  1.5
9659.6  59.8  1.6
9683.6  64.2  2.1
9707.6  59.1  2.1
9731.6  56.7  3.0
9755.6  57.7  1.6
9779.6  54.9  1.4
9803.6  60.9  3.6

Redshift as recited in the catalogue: 0.60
